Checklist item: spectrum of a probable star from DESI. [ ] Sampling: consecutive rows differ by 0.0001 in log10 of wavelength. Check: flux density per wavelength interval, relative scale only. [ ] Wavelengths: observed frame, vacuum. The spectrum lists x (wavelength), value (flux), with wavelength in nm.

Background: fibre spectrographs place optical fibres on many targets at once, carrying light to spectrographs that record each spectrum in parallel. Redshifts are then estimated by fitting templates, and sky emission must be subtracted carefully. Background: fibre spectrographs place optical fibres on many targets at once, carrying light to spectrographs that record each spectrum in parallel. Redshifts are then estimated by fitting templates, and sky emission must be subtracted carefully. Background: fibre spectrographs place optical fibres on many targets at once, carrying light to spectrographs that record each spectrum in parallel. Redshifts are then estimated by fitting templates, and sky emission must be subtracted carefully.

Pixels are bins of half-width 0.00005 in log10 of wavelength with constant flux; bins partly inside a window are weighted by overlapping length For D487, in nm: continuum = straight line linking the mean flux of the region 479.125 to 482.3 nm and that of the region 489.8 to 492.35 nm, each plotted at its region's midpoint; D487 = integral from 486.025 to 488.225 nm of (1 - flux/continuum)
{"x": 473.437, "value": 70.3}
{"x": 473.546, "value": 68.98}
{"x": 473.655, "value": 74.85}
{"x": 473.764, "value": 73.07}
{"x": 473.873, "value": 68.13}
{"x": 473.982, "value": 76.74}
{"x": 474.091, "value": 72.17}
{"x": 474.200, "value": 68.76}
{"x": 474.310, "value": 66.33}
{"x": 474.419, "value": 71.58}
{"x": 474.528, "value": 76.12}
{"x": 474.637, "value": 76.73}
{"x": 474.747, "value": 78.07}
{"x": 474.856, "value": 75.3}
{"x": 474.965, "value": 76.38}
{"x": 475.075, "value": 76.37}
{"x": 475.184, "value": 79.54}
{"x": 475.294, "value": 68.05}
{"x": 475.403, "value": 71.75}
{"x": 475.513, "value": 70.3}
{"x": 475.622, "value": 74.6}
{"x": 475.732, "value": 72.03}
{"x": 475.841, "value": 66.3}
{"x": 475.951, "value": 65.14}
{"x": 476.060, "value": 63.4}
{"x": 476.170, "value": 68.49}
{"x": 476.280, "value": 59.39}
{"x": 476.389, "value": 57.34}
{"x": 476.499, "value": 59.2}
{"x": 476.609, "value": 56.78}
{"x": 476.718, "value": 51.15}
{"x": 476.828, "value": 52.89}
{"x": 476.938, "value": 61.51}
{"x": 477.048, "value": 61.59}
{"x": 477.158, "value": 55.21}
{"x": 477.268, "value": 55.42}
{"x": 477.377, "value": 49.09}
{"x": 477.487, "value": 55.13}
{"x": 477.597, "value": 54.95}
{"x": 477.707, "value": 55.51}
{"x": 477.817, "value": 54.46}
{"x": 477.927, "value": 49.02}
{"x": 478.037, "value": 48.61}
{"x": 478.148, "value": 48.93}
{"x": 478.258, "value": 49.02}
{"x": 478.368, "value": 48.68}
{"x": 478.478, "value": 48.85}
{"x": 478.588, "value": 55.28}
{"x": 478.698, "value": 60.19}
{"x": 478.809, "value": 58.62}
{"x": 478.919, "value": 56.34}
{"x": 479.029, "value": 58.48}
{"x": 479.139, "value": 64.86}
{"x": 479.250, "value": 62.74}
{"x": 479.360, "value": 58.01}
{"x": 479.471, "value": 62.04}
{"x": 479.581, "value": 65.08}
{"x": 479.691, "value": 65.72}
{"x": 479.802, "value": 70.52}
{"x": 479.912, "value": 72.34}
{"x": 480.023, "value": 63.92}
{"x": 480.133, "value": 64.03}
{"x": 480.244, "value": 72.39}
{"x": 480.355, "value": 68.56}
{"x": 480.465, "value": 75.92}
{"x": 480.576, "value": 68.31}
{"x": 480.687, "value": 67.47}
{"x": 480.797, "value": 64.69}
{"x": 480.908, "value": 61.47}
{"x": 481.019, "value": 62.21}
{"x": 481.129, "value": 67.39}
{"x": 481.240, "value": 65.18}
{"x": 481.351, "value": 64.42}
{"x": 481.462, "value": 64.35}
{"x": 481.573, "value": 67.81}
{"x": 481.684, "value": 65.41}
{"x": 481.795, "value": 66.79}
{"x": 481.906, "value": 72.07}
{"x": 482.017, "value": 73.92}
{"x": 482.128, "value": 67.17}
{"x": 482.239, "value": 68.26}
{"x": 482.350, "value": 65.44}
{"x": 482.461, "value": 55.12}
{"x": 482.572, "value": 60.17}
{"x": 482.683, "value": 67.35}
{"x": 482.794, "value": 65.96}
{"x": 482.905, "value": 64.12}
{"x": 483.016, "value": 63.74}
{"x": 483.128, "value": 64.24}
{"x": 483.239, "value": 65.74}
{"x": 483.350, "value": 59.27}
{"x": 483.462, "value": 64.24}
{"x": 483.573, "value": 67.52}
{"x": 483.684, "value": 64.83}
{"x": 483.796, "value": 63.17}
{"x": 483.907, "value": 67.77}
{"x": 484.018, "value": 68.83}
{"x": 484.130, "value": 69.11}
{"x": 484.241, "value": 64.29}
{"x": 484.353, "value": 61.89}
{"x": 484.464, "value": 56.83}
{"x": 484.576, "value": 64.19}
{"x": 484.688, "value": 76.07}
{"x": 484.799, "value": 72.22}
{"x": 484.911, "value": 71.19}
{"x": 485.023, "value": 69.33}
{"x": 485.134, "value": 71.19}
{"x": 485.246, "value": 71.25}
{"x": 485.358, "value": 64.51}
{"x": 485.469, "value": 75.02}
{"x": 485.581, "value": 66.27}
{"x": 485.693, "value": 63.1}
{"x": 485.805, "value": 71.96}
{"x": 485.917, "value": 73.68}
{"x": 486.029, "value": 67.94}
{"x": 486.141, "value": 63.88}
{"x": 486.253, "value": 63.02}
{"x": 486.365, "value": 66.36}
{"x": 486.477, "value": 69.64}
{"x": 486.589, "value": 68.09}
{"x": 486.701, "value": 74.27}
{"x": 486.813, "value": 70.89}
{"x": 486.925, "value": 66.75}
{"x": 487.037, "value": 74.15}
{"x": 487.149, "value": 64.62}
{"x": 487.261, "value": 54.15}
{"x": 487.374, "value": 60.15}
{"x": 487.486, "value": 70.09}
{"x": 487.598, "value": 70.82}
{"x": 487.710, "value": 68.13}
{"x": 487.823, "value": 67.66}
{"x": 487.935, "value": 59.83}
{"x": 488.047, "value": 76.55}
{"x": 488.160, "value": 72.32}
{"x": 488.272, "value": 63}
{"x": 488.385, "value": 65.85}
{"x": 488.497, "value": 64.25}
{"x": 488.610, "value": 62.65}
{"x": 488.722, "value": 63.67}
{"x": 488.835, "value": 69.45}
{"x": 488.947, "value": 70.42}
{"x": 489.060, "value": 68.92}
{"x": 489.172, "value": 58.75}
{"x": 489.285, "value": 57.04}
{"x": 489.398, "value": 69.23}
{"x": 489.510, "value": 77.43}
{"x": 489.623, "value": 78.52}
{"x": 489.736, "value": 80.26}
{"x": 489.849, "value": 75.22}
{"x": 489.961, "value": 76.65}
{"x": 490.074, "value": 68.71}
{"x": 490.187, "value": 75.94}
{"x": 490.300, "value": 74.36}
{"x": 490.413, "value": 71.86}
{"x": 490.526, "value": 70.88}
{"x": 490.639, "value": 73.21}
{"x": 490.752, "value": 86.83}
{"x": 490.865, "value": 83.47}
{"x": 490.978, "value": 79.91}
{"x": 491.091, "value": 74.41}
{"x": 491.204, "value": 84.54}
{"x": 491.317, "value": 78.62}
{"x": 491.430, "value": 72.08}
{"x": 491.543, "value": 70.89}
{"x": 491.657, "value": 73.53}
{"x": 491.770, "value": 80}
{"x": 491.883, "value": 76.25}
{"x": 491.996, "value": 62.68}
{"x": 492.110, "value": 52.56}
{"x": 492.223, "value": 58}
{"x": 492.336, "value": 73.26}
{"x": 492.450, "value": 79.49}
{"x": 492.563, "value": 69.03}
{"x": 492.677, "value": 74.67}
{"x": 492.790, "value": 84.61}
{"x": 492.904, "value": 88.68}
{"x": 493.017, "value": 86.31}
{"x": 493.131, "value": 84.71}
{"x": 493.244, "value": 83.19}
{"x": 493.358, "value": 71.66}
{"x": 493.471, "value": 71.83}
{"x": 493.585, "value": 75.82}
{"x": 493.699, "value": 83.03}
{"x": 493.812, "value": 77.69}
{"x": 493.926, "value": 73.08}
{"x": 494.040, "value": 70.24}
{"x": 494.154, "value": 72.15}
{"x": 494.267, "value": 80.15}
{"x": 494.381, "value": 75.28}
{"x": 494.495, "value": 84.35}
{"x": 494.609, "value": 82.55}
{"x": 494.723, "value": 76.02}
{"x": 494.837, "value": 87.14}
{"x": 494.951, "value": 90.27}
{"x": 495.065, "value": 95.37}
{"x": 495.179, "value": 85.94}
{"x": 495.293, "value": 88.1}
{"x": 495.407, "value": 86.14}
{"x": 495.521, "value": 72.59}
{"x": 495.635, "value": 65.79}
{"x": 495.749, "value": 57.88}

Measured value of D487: 0.11 nm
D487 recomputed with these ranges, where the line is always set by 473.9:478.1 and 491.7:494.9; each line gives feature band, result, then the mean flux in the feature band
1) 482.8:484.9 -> 0.128 nm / 65.6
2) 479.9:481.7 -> 0.027 nm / 66.7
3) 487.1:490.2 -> 0.211 nm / 68.1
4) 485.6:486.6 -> 0.055 nm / 67.4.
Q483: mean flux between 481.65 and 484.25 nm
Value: 65.6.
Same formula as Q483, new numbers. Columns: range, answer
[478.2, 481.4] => 62.9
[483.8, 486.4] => 67.7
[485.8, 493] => 70.9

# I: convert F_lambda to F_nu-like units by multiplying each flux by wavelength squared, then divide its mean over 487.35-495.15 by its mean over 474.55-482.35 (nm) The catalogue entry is 1.2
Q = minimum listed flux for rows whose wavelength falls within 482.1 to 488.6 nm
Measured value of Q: 54.15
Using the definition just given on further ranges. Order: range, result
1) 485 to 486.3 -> 63.02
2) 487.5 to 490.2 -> 57.04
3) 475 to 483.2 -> 48.61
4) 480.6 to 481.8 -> 61.47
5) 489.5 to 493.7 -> 52.56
